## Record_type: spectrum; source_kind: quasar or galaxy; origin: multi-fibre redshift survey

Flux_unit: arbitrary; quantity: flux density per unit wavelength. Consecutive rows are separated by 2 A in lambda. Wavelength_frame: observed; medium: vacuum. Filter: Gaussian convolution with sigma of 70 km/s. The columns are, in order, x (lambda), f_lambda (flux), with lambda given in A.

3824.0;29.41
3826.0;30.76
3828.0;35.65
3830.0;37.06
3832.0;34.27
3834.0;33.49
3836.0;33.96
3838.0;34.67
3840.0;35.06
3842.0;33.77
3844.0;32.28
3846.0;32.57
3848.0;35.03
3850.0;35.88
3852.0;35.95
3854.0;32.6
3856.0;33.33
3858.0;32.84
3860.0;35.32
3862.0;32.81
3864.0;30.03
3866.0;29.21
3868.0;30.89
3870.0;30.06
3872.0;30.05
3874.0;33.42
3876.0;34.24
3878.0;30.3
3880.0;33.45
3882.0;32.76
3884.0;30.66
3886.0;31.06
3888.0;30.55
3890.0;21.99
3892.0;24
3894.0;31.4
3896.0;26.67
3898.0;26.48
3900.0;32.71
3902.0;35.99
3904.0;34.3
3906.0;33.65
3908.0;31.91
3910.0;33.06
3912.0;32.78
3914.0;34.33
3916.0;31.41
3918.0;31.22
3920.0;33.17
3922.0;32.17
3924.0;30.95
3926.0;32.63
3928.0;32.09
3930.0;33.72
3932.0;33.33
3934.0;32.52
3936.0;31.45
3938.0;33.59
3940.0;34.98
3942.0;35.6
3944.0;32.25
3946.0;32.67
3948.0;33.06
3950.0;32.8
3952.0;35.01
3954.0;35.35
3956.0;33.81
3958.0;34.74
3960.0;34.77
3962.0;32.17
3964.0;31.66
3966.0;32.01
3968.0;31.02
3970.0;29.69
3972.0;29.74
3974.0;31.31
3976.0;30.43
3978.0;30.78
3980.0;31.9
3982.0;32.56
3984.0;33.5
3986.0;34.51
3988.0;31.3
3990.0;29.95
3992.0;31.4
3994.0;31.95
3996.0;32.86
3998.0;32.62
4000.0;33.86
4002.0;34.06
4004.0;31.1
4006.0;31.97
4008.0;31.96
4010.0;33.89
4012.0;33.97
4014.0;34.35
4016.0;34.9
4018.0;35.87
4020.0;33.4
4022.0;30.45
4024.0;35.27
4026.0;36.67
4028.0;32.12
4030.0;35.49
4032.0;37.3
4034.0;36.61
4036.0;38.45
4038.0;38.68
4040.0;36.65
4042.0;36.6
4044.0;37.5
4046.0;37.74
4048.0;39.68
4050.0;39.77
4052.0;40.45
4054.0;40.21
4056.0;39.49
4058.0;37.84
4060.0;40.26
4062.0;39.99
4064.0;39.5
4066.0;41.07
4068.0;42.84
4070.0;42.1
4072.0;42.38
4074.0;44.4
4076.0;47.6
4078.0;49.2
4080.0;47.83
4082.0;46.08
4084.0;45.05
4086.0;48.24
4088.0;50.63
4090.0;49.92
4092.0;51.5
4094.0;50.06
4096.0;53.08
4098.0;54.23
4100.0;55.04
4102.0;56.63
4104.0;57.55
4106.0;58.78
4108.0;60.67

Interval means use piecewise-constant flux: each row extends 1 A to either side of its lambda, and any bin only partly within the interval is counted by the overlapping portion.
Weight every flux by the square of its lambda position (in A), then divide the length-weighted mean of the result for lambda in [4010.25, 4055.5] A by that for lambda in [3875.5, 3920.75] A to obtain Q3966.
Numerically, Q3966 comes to 1.25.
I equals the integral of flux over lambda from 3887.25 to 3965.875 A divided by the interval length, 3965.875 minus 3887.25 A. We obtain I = 32.2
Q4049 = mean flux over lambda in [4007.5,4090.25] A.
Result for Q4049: 39.5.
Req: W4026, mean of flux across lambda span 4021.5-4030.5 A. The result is 34.1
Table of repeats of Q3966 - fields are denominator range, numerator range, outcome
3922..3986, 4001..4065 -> 1.16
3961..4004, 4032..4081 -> 1.32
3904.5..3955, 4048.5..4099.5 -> 1.46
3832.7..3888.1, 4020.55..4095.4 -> 1.39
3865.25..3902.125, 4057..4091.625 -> 1.62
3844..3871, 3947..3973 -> 1.05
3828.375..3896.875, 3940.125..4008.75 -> 1.07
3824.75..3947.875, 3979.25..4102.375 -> 1.31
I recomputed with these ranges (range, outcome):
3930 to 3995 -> 32.6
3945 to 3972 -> 32.9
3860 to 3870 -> 31.1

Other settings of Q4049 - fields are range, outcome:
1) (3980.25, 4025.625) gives 33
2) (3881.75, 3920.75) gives 31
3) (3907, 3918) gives 32.6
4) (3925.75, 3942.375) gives 33.3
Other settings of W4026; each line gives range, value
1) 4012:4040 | 35.3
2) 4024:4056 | 37.6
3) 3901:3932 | 32.9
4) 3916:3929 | 32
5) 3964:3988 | 31.6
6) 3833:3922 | 32.1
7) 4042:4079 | 41.1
